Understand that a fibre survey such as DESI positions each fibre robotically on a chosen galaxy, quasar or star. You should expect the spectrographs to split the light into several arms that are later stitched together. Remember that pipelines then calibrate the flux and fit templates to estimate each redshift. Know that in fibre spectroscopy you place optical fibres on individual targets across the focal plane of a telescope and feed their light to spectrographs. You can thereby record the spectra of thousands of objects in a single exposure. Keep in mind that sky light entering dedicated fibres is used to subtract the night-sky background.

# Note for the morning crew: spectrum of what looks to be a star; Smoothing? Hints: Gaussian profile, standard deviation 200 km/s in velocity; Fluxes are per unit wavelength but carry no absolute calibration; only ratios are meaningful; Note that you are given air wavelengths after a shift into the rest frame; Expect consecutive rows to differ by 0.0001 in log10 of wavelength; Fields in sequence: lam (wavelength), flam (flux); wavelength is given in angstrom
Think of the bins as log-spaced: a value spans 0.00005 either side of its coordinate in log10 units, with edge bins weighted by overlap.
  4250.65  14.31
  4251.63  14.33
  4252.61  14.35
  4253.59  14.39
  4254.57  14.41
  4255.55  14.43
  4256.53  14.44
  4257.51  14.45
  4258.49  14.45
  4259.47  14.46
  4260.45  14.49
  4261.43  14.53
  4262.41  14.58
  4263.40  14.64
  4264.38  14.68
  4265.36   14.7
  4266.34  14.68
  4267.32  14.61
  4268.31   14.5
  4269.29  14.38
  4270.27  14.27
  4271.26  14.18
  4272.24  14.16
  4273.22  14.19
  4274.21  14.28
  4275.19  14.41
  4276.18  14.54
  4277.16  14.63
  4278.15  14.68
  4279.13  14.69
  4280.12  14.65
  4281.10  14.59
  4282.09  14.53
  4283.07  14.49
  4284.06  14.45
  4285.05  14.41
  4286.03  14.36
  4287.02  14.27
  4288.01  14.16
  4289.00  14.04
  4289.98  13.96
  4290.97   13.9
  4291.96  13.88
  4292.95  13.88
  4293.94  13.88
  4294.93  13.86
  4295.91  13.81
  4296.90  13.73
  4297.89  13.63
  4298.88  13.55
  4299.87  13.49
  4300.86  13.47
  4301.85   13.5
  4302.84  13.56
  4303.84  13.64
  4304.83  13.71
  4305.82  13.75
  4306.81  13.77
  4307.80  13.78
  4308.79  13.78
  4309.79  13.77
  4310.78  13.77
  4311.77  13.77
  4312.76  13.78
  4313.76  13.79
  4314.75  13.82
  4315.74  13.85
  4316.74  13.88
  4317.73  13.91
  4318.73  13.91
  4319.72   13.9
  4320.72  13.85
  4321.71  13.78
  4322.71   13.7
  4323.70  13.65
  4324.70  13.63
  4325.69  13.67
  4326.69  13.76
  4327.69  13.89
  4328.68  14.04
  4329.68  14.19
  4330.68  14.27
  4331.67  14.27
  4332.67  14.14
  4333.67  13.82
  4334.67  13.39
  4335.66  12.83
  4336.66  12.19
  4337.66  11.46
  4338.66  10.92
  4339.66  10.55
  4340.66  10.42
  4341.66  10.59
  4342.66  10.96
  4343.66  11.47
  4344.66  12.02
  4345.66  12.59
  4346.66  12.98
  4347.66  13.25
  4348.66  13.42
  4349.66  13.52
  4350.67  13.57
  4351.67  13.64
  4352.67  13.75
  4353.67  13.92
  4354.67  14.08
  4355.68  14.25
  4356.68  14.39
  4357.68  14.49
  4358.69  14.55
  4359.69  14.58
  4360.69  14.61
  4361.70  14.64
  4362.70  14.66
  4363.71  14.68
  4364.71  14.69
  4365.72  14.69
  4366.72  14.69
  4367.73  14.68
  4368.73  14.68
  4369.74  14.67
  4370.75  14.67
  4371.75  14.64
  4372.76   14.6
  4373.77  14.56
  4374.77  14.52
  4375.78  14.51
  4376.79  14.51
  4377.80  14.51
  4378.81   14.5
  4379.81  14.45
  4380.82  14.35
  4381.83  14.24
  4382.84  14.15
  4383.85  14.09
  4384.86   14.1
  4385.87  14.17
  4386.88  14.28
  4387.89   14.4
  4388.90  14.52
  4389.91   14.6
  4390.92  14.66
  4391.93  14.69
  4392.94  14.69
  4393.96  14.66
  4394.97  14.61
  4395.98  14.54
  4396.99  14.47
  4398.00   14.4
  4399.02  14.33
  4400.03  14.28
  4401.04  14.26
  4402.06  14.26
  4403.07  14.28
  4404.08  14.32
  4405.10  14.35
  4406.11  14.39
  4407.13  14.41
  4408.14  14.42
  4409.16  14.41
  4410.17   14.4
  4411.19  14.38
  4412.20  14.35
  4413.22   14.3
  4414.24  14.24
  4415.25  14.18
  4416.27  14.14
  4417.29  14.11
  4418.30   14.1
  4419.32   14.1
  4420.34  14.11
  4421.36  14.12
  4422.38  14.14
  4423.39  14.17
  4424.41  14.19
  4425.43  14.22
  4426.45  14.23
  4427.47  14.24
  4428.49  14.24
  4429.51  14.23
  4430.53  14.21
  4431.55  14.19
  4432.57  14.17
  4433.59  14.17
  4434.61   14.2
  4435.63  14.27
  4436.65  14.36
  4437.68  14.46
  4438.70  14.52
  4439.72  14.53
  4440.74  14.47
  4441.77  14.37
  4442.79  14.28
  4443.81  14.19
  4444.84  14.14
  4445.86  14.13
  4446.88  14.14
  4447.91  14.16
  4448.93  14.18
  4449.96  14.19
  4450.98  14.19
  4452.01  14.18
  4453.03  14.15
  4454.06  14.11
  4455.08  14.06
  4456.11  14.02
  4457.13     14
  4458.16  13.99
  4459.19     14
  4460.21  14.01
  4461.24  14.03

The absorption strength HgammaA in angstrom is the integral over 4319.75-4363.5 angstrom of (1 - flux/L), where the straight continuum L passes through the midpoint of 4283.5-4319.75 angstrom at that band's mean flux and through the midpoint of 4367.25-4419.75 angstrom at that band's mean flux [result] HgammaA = 2.4 angstrom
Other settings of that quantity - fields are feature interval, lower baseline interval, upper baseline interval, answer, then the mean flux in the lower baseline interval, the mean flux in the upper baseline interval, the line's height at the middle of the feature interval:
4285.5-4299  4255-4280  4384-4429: 0.5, 14.5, 14.3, 14.5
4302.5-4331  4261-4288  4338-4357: -0.9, 14.5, 12.6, 13.4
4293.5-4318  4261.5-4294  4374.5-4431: 1.1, 14.4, 14.3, 14.4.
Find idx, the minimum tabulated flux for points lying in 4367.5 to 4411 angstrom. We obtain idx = 14.09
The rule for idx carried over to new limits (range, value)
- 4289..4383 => 10.42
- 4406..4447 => 14.1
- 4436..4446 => 14.13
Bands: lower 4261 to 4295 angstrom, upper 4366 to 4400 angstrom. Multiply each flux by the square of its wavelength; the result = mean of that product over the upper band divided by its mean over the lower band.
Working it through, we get 1.1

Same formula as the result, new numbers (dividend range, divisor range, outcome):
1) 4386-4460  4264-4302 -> 1.07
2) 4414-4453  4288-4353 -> 1.12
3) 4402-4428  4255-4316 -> 1.07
